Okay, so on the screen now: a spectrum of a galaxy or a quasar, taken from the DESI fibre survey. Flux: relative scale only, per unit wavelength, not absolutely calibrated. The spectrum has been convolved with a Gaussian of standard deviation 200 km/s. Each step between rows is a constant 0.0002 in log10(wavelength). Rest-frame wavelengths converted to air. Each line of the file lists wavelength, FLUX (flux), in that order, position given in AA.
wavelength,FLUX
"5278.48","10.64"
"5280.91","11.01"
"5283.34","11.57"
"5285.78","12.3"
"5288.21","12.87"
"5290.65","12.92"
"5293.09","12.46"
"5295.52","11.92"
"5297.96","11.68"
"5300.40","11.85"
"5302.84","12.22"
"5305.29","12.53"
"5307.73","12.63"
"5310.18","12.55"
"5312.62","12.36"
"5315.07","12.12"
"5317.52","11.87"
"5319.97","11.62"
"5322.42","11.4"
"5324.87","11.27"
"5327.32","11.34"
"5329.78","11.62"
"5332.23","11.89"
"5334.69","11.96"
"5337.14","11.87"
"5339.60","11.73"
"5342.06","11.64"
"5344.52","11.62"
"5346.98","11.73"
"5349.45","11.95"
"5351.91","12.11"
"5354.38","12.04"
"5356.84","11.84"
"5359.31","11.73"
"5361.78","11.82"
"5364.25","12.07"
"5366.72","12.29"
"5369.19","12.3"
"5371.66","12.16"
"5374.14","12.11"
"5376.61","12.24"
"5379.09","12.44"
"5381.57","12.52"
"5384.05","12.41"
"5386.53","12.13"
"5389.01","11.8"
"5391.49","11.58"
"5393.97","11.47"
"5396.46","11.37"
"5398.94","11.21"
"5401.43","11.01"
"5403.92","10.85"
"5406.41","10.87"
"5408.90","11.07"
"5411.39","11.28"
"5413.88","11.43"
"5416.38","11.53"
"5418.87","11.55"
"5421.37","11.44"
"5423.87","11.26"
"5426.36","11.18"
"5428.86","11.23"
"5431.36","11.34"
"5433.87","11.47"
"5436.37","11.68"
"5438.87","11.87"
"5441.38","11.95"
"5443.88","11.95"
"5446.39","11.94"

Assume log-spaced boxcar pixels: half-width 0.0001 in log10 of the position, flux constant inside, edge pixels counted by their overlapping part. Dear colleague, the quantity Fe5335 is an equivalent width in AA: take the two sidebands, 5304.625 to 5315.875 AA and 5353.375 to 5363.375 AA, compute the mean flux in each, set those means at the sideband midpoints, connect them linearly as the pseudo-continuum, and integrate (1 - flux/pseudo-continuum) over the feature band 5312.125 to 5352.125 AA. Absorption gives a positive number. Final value 1.41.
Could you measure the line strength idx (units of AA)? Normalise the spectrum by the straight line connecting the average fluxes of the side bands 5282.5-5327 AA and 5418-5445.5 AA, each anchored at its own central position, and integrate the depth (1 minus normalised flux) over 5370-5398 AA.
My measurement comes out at -0.62 AA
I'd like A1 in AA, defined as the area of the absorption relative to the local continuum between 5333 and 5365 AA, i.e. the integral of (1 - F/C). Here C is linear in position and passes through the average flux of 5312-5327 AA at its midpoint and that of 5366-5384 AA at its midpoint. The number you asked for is 0.5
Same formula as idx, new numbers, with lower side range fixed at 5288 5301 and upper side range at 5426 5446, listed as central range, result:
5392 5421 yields 1.2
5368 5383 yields -0.5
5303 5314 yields -0.3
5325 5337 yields 0.4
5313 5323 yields 0.3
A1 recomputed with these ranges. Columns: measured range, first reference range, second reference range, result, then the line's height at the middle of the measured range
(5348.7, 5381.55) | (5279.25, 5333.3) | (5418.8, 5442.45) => -1.0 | 11.8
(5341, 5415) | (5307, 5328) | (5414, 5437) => -0.9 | 11.6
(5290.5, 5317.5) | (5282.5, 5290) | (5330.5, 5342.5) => -0.2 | 12.1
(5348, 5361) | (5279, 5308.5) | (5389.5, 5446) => -0.2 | 11.8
